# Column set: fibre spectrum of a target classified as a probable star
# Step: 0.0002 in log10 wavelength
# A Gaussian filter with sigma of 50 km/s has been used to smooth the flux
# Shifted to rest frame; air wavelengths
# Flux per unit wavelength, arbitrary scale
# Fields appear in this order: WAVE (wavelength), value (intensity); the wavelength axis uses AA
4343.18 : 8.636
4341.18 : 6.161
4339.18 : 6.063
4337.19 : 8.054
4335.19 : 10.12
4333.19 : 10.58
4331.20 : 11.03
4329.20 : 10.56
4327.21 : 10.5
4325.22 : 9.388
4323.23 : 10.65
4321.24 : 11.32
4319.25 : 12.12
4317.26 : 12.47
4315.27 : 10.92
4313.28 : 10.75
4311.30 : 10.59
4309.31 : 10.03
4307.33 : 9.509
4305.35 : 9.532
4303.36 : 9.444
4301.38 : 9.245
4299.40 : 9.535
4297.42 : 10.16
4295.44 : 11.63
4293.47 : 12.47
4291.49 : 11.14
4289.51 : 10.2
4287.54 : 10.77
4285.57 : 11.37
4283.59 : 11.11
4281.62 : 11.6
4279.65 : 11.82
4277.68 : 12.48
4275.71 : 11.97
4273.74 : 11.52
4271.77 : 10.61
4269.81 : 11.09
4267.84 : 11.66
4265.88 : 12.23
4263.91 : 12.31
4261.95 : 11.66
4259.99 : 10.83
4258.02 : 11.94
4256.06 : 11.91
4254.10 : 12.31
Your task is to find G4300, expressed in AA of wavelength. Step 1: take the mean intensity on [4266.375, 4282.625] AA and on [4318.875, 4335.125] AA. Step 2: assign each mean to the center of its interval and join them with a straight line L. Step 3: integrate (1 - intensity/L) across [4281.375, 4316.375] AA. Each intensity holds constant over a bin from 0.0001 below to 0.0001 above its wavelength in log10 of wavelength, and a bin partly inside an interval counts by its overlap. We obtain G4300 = 2.0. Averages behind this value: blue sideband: 11.6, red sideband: 10.7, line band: 10.5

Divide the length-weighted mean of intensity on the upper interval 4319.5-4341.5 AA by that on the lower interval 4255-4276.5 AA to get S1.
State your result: 0.83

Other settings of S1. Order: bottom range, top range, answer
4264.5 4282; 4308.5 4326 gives 0.94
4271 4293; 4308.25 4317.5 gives 0.95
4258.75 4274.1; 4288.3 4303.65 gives 0.92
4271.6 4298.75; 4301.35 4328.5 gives 0.93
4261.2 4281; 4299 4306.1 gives 0.80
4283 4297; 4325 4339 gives 0.88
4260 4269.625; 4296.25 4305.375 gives 0.82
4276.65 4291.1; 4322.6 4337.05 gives 0.91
